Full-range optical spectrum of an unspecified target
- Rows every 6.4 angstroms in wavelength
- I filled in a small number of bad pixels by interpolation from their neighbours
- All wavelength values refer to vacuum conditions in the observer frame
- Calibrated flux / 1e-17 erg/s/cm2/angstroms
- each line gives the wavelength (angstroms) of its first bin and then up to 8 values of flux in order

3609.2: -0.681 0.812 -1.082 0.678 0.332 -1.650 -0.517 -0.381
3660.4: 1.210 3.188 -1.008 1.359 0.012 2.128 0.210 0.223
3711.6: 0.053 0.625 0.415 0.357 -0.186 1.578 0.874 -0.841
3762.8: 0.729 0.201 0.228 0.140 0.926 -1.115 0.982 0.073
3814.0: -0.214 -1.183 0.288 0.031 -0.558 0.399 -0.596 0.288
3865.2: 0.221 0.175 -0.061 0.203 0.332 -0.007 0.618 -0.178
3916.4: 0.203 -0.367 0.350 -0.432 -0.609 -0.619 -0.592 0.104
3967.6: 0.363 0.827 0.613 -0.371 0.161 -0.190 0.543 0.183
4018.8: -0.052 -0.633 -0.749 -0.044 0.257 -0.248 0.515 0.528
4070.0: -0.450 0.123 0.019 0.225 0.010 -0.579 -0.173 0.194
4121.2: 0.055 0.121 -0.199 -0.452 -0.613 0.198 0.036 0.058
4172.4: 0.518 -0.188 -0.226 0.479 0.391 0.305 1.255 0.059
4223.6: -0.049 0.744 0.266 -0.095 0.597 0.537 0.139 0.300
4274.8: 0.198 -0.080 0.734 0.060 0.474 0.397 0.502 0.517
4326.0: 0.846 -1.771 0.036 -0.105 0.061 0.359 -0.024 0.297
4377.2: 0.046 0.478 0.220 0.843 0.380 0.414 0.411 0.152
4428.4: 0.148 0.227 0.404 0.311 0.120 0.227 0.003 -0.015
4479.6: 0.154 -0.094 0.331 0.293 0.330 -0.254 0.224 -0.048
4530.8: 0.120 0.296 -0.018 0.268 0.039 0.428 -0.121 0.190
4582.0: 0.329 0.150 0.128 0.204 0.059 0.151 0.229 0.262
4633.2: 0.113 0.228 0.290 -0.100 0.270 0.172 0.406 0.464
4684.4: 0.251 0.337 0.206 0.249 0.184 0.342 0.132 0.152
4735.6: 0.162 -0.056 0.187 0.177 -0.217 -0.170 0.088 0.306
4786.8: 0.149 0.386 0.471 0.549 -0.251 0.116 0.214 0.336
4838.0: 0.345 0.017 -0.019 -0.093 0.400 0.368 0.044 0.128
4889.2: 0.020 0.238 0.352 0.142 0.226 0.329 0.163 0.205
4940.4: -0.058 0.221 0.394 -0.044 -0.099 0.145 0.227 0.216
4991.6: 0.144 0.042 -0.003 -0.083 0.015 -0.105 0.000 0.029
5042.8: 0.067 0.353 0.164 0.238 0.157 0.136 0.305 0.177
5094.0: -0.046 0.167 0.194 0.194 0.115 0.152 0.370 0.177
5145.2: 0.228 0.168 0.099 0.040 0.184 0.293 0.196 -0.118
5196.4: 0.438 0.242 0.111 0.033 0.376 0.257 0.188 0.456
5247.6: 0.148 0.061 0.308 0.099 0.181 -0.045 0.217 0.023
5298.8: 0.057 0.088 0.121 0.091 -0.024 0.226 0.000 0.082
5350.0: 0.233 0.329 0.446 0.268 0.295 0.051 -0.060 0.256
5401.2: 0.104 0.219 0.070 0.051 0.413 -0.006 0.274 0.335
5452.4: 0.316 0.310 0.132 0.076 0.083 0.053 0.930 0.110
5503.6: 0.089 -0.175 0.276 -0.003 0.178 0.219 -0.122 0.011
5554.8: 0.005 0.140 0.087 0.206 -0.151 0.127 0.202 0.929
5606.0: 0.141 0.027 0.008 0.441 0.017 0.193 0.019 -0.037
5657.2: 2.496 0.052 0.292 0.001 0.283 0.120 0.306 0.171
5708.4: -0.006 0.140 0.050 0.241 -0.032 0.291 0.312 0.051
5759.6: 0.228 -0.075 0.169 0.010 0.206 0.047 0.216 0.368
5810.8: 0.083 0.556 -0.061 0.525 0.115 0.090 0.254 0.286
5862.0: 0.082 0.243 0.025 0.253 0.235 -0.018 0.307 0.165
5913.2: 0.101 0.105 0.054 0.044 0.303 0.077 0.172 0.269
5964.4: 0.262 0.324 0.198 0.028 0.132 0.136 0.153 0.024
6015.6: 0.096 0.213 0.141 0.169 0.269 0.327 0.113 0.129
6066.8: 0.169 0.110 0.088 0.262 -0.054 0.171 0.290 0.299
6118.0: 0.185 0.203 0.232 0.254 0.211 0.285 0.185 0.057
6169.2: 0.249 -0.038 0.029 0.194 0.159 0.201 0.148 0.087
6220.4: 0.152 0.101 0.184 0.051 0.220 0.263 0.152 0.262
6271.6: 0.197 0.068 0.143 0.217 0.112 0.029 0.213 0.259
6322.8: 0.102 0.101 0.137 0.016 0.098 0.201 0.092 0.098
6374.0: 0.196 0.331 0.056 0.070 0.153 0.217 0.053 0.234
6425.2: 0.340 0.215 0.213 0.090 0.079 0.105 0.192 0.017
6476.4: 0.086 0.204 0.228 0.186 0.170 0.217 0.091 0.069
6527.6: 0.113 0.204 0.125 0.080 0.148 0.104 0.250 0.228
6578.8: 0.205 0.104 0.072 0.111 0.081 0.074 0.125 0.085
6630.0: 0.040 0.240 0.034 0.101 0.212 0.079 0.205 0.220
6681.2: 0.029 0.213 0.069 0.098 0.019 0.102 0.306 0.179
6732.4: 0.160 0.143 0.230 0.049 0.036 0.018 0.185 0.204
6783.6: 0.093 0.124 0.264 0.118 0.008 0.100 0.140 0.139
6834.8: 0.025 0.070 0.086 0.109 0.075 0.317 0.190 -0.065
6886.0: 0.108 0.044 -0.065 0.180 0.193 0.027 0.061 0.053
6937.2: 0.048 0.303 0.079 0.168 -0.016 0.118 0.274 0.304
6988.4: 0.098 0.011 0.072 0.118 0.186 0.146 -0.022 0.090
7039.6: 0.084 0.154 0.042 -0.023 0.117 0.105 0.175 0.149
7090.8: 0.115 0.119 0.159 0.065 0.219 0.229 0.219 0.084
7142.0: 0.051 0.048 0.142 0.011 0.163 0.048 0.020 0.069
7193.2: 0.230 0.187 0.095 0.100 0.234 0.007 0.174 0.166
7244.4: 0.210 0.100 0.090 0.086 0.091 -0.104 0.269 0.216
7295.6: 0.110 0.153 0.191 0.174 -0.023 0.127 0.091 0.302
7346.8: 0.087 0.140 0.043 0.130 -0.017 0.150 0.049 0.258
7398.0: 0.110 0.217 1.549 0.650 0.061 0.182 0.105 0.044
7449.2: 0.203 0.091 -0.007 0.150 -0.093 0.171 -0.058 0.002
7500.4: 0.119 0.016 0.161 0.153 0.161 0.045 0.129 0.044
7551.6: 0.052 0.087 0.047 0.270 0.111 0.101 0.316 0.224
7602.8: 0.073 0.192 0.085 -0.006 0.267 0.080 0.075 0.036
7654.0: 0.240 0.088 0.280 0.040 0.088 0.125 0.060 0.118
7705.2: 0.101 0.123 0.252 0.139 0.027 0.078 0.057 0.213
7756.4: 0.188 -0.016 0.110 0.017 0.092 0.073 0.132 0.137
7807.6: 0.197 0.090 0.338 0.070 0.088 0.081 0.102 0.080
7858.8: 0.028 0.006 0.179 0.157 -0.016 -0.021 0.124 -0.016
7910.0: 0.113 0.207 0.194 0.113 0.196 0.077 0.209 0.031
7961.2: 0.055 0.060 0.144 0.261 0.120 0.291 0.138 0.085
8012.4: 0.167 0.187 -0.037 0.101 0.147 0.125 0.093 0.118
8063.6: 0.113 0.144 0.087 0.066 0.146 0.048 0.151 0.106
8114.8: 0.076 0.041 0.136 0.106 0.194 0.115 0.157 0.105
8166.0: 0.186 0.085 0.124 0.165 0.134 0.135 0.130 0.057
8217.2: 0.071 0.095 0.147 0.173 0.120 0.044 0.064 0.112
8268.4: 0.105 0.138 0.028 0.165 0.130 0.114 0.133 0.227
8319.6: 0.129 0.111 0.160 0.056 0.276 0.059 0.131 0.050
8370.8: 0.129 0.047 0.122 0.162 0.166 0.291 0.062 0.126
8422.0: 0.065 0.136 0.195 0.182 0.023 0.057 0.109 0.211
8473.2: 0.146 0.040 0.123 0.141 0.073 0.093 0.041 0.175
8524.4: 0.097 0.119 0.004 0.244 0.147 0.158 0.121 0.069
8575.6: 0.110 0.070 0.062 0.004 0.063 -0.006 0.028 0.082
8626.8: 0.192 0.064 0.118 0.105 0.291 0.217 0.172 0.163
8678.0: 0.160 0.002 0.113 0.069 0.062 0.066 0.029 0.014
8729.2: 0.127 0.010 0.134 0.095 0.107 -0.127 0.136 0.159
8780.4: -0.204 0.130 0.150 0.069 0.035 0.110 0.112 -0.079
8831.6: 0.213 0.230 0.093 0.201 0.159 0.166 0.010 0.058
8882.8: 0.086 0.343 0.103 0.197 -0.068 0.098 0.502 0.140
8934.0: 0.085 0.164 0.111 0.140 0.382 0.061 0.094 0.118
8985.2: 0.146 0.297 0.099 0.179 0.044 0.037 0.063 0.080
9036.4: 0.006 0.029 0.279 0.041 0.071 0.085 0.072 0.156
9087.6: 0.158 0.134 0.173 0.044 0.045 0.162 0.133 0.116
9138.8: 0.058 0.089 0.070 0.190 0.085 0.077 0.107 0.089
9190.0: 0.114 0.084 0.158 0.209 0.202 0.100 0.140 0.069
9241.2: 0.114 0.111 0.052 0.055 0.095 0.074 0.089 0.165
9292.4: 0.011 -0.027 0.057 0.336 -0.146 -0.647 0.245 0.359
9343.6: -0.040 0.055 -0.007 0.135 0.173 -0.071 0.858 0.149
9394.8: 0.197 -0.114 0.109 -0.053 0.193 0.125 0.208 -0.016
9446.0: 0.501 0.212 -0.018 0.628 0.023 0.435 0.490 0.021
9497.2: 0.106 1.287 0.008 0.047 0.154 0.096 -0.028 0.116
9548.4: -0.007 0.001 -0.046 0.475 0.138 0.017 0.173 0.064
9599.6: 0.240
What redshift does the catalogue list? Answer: 0.13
